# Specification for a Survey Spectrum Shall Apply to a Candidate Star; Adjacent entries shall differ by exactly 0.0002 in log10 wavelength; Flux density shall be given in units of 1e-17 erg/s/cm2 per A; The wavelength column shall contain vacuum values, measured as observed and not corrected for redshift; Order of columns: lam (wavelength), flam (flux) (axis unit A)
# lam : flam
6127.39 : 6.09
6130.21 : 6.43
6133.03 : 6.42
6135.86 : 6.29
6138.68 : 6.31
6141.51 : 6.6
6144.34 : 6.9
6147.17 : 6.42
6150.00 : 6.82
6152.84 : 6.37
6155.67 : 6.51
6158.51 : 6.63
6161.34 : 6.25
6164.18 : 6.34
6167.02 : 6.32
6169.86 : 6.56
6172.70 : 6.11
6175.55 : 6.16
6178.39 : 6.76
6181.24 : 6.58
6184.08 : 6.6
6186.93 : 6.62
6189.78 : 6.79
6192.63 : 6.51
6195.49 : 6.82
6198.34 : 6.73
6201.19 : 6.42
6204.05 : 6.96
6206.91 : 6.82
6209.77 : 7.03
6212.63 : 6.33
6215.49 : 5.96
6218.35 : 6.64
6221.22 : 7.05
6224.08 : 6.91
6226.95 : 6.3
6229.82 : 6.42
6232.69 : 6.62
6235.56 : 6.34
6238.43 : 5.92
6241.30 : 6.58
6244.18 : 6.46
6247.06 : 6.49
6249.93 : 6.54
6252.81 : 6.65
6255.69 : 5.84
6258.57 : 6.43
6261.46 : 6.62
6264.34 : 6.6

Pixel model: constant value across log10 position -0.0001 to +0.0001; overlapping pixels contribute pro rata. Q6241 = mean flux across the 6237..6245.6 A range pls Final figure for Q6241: 6.32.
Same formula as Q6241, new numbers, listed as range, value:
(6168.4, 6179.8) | 6.4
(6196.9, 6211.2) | 6.79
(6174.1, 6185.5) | 6.52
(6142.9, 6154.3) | 6.63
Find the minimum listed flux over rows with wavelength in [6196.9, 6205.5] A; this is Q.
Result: 6.42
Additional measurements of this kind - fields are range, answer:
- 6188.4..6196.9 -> 6.51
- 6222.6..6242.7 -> 5.92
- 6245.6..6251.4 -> 6.49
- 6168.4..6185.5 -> 6.11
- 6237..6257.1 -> 5.84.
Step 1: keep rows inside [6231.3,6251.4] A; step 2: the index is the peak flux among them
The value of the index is 6.62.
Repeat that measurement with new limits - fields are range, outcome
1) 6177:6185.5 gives 6.76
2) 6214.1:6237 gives 7.05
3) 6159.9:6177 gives 6.56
